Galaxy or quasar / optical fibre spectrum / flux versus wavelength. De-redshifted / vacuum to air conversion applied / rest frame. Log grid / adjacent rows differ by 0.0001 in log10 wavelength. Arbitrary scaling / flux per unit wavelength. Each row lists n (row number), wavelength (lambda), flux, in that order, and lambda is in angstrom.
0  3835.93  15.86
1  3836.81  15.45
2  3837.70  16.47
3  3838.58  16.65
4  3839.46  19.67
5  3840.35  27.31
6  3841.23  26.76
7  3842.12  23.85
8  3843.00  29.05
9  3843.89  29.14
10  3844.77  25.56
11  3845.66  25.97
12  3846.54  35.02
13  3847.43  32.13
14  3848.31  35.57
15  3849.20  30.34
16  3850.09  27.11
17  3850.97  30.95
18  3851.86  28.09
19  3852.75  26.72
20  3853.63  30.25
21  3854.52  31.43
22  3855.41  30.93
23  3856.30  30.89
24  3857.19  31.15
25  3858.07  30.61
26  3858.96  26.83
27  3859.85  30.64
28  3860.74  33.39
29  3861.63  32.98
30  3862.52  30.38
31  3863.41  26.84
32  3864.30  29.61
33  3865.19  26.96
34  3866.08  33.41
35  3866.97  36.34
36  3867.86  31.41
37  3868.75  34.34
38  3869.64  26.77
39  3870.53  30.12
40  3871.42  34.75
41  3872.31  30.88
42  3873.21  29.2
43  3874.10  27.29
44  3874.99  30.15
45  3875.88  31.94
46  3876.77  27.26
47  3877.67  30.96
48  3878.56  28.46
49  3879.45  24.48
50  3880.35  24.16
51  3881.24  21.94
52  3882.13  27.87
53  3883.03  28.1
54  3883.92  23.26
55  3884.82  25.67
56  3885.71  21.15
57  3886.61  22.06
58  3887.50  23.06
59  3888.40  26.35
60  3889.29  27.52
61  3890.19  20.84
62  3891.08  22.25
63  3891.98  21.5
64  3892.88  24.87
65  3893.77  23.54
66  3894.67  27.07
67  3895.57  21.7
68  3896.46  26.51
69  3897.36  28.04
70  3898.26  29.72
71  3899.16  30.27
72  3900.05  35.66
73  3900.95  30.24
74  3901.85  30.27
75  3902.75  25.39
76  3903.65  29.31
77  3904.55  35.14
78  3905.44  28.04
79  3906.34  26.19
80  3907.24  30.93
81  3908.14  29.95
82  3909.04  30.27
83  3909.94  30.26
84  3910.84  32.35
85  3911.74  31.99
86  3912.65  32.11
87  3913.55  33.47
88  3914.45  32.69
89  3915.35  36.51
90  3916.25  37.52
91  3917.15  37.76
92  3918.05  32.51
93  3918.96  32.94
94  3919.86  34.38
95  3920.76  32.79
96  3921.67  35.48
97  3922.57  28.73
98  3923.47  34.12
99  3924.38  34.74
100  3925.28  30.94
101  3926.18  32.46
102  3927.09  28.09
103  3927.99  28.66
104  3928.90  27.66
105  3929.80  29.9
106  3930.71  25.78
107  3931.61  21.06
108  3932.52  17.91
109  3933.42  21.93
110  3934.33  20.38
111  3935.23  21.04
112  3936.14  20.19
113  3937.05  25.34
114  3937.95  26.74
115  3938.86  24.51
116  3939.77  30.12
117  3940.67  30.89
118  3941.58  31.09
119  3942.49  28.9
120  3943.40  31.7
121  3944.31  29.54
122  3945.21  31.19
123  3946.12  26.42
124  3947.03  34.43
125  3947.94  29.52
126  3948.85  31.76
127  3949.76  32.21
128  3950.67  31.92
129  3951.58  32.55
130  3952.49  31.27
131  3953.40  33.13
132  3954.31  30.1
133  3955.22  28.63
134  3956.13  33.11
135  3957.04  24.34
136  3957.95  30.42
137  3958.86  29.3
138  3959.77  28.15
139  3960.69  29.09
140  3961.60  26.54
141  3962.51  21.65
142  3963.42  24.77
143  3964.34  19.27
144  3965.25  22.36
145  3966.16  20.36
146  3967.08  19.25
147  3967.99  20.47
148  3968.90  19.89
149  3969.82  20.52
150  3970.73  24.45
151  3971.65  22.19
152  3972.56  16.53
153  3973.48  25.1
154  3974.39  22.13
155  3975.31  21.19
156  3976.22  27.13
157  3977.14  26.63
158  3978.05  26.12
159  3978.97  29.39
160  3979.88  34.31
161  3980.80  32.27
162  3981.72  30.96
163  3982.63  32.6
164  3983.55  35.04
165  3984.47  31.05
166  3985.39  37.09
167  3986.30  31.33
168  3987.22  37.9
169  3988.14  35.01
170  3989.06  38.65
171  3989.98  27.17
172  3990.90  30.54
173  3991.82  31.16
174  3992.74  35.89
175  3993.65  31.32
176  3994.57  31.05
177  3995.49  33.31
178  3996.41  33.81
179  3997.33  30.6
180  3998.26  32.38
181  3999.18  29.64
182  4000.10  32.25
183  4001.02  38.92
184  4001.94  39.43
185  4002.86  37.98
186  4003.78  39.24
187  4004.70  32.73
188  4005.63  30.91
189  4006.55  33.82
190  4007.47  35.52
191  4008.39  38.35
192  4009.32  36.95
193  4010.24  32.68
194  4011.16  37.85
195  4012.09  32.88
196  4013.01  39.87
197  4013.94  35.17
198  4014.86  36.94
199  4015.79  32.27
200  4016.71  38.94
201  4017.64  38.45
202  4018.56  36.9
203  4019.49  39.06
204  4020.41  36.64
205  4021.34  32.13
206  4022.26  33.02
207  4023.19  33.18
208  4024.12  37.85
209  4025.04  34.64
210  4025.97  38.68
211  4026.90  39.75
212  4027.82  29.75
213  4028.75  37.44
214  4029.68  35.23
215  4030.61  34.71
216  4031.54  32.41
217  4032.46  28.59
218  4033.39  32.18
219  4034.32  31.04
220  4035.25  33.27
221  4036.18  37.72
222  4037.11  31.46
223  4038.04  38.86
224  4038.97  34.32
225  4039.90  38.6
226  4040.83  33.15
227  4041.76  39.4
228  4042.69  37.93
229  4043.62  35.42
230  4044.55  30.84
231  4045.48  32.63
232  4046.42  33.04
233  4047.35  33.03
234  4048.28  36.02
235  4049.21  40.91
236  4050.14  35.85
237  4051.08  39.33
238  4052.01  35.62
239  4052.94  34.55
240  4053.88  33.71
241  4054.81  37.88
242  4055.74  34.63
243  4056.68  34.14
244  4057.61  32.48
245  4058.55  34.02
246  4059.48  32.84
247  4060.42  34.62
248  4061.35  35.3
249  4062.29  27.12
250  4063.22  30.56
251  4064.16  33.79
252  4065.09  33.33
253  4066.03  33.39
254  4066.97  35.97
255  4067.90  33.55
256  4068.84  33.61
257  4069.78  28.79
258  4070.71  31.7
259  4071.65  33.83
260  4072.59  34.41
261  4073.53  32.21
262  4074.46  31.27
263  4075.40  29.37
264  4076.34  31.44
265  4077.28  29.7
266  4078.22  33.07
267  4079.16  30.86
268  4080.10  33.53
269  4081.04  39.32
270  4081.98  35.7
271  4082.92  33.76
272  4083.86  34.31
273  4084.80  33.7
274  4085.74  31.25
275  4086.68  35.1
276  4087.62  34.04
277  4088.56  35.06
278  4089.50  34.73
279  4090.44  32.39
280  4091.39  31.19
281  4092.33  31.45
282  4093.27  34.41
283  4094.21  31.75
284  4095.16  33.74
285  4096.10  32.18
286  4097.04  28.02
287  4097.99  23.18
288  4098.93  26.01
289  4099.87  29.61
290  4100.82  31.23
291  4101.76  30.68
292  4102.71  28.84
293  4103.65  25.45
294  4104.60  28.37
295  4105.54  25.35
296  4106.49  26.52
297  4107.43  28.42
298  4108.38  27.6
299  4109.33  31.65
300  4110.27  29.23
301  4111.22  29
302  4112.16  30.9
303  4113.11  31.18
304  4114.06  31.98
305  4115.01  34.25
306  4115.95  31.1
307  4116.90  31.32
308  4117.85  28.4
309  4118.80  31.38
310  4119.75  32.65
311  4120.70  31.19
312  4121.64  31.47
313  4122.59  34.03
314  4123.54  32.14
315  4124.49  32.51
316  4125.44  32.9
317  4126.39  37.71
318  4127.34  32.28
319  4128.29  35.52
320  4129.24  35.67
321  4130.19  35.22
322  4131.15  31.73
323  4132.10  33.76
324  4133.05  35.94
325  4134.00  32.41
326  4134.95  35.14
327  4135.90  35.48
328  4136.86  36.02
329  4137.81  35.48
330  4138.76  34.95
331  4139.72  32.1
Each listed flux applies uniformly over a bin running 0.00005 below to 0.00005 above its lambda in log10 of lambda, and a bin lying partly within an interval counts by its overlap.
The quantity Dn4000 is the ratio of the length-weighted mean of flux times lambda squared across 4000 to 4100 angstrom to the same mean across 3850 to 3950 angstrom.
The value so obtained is 1.3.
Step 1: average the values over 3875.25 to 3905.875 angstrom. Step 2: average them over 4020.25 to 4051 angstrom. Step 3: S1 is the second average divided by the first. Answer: 1.3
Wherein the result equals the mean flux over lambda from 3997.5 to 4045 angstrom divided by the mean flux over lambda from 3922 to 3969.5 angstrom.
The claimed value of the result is 1.29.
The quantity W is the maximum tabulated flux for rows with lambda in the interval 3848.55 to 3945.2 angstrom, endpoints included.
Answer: 37.76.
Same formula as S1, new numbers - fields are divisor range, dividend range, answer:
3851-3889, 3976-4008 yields 1.15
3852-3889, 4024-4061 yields 1.21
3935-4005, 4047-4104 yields 1.12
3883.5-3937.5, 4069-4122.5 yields 1.10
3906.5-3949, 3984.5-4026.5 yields 1.17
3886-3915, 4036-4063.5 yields 1.24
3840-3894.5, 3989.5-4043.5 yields 1.23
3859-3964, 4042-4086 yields 1.17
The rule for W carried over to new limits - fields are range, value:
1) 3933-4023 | 39.87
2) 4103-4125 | 34.25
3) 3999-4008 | 39.43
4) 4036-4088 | 40.91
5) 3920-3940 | 35.48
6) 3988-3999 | 38.65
